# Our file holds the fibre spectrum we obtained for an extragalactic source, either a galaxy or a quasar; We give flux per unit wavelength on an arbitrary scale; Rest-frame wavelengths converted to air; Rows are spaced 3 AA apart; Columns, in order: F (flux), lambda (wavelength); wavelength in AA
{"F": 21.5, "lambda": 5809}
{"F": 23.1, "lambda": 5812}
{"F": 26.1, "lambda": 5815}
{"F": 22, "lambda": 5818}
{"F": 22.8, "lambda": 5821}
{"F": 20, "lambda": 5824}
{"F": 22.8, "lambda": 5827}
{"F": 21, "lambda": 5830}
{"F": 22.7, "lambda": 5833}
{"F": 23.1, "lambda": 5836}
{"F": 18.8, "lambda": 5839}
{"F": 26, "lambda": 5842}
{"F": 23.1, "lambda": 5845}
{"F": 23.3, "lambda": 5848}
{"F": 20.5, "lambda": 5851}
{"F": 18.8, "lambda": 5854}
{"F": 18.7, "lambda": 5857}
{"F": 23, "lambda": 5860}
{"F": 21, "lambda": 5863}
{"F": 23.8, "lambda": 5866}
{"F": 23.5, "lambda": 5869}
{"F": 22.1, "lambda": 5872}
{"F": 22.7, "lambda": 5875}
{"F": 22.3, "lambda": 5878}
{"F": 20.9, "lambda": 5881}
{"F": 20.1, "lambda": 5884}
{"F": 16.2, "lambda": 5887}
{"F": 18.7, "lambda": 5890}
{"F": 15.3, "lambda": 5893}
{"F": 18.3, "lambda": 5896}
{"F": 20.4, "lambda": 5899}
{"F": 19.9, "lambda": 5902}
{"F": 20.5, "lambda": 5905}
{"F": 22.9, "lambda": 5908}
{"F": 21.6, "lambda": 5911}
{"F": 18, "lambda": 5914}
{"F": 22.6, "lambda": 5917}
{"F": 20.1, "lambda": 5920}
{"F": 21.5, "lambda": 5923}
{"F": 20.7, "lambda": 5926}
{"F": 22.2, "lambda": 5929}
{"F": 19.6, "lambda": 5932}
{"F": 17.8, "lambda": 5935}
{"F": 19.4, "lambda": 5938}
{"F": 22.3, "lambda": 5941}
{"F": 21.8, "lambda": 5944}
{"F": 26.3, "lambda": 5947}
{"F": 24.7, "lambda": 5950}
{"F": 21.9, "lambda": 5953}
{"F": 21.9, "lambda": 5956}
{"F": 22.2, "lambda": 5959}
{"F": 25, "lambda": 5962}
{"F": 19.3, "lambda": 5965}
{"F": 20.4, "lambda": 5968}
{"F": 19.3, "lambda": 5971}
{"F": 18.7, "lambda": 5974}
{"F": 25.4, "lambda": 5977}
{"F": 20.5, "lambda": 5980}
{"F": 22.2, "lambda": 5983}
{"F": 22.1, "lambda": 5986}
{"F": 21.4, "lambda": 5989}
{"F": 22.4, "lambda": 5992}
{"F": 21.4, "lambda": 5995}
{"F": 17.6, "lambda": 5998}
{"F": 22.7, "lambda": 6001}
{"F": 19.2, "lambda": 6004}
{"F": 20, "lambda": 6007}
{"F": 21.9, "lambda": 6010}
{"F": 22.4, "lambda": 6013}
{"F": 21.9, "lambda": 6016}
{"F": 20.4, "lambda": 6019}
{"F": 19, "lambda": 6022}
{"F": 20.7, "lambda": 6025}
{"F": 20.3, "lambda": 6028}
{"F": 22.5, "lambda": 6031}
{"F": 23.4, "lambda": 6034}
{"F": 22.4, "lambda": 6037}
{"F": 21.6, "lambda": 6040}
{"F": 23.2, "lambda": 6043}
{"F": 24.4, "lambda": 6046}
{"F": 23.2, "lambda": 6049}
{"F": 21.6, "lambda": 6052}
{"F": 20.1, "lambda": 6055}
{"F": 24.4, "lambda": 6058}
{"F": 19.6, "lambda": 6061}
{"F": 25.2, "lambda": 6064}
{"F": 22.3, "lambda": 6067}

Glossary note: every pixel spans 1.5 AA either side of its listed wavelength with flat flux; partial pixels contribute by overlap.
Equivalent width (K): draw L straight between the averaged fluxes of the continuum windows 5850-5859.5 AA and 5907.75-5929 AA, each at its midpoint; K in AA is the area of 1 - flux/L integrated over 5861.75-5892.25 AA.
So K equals -1.3 AA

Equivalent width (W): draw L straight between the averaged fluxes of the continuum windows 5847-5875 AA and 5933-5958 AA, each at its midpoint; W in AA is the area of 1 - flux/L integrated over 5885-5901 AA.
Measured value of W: 2.8 AA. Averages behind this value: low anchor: 21.7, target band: 17.9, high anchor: 22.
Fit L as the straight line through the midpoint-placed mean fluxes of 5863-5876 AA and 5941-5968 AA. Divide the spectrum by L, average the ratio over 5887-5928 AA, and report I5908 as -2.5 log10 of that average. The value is 0.145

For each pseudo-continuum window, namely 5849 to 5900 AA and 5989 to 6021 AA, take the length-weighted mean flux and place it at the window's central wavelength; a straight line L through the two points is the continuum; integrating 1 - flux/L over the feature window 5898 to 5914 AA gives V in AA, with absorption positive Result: -0.2 AA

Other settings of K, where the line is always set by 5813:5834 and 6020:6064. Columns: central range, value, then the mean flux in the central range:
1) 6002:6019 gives 0.76 AA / 21.1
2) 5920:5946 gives 1.75 AA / 20.7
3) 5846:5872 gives 0.90 AA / 21.6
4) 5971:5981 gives 0.40 AA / 21.2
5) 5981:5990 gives 0.11 AA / 21.9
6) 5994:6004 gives 0.80 AA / 20.3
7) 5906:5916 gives 0.62 AA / 20.9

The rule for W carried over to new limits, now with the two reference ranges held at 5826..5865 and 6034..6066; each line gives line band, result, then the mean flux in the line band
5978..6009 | 1.8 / 21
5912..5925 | 0.9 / 20.6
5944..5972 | -0.2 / 22.4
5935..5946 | 0.6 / 20.9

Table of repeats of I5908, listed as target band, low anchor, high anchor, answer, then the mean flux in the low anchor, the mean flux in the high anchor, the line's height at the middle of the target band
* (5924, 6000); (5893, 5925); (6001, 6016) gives -0.04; 20.3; 21.2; 20.8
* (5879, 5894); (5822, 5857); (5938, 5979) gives 0.18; 21.7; 22.1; 21.9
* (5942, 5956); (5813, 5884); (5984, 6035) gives -0.09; 22.1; 21.1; 21.5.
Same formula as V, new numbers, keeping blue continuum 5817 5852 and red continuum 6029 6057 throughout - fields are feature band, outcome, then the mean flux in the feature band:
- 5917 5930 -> 0.6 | 21.3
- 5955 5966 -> 0.1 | 22.2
